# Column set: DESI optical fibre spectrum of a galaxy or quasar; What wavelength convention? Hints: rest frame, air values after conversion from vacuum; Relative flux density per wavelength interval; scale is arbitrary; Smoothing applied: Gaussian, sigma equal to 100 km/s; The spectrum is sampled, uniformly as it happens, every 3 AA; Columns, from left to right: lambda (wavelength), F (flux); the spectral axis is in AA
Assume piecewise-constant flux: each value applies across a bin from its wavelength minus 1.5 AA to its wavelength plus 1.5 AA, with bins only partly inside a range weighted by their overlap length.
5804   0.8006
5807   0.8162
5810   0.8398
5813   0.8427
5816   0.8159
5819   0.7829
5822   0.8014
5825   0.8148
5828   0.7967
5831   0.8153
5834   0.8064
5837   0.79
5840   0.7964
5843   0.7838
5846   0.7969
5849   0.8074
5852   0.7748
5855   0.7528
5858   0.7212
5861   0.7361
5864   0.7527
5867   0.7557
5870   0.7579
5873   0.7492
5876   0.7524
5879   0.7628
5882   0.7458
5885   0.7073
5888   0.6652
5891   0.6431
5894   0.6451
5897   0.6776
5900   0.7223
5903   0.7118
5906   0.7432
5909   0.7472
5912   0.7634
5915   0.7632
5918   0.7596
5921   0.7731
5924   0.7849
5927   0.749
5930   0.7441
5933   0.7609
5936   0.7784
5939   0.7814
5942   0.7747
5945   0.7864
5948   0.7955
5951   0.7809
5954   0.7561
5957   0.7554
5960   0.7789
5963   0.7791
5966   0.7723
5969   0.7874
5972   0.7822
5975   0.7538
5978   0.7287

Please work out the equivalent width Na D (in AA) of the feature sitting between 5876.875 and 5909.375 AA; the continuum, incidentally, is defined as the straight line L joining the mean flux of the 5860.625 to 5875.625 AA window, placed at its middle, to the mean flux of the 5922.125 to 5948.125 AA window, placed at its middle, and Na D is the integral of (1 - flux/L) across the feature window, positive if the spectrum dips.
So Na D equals 2.3 AA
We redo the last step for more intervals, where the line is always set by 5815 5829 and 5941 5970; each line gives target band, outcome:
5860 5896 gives 3.2 AA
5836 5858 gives 0.4 AA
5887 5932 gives 3.3 AA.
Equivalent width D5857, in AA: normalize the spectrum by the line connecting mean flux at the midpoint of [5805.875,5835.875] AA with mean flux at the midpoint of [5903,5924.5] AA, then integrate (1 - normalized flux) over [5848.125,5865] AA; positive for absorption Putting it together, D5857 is 0.8 AA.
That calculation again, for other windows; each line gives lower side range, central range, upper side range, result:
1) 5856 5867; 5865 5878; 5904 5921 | -0.2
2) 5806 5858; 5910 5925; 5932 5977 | 0.3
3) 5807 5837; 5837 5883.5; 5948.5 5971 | 2.2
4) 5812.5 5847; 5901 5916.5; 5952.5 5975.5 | 0.8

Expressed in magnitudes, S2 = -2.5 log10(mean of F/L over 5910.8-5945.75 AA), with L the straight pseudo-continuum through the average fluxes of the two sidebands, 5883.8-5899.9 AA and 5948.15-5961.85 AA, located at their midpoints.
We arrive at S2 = -0.06 mag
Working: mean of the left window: 0.672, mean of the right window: 0.771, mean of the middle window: 0.768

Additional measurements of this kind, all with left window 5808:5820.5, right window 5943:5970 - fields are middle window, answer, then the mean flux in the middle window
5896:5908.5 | 0.11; 0.718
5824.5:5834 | 0.01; 0.808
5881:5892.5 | 0.16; 0.688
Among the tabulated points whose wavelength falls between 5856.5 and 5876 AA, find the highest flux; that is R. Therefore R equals 0.7579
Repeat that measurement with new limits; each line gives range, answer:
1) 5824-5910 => 0.8153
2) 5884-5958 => 0.7955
